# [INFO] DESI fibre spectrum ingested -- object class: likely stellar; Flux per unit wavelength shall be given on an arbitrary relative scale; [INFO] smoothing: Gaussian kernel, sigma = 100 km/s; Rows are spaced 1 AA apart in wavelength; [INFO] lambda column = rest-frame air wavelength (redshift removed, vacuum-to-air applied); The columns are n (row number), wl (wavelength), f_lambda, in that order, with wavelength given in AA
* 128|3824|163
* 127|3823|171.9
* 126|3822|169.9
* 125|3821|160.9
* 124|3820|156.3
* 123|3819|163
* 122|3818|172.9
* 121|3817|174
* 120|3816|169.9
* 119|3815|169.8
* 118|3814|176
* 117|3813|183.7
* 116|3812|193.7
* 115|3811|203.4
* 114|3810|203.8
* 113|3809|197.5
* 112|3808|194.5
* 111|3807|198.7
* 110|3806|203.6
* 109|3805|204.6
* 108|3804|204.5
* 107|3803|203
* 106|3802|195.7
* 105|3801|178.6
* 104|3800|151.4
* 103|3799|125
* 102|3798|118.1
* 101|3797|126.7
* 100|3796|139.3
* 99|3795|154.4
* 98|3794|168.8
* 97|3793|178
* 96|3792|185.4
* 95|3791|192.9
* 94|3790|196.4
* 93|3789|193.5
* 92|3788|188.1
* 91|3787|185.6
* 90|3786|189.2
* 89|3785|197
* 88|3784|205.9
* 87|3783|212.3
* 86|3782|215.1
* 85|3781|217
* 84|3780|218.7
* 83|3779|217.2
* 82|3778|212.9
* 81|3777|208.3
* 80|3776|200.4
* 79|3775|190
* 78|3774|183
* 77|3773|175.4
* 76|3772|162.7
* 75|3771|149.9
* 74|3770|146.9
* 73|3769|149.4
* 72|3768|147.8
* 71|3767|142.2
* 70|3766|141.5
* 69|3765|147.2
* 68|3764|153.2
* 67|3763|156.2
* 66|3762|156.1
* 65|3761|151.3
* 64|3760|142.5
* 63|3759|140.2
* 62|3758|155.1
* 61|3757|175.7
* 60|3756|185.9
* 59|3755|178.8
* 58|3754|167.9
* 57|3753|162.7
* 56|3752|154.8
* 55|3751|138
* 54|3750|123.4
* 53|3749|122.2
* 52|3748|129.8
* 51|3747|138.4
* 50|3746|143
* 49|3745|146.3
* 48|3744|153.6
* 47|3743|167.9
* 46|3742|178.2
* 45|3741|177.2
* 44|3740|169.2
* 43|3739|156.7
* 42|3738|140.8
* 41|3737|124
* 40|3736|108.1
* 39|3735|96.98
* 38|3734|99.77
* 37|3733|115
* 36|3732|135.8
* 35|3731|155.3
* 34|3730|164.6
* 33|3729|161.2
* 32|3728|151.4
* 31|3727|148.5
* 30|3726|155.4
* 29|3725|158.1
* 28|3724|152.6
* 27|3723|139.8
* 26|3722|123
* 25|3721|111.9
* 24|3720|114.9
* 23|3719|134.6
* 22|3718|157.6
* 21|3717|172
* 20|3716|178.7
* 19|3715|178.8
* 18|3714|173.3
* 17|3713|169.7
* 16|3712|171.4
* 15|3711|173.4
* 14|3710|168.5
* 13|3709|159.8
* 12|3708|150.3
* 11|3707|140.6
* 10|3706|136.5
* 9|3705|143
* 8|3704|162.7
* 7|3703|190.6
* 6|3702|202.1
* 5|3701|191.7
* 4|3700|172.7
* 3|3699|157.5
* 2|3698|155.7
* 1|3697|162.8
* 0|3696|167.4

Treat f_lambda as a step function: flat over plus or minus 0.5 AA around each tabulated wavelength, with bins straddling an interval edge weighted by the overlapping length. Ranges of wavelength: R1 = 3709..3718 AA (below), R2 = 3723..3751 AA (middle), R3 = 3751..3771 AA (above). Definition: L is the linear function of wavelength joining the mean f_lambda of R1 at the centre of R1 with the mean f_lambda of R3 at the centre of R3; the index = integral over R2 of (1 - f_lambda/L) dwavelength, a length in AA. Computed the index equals 3.4 AA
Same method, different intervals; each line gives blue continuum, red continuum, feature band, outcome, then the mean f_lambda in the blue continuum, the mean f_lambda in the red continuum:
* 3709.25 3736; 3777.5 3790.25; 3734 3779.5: 5.83 AA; 148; 204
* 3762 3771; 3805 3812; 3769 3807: -2.12 AA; 149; 200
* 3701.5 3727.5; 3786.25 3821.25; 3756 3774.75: 1.45 AA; 156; 178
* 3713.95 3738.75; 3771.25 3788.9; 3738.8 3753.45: 1.03 AA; 142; 198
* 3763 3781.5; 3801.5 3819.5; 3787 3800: 1.33 AA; 175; 190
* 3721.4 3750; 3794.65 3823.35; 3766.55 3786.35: -3.24 AA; 143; 175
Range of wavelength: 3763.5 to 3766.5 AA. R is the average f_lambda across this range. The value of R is 147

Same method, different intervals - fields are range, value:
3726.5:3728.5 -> 150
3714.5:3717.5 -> 176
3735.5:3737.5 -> 116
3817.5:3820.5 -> 164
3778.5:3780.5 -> 218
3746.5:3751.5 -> 130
